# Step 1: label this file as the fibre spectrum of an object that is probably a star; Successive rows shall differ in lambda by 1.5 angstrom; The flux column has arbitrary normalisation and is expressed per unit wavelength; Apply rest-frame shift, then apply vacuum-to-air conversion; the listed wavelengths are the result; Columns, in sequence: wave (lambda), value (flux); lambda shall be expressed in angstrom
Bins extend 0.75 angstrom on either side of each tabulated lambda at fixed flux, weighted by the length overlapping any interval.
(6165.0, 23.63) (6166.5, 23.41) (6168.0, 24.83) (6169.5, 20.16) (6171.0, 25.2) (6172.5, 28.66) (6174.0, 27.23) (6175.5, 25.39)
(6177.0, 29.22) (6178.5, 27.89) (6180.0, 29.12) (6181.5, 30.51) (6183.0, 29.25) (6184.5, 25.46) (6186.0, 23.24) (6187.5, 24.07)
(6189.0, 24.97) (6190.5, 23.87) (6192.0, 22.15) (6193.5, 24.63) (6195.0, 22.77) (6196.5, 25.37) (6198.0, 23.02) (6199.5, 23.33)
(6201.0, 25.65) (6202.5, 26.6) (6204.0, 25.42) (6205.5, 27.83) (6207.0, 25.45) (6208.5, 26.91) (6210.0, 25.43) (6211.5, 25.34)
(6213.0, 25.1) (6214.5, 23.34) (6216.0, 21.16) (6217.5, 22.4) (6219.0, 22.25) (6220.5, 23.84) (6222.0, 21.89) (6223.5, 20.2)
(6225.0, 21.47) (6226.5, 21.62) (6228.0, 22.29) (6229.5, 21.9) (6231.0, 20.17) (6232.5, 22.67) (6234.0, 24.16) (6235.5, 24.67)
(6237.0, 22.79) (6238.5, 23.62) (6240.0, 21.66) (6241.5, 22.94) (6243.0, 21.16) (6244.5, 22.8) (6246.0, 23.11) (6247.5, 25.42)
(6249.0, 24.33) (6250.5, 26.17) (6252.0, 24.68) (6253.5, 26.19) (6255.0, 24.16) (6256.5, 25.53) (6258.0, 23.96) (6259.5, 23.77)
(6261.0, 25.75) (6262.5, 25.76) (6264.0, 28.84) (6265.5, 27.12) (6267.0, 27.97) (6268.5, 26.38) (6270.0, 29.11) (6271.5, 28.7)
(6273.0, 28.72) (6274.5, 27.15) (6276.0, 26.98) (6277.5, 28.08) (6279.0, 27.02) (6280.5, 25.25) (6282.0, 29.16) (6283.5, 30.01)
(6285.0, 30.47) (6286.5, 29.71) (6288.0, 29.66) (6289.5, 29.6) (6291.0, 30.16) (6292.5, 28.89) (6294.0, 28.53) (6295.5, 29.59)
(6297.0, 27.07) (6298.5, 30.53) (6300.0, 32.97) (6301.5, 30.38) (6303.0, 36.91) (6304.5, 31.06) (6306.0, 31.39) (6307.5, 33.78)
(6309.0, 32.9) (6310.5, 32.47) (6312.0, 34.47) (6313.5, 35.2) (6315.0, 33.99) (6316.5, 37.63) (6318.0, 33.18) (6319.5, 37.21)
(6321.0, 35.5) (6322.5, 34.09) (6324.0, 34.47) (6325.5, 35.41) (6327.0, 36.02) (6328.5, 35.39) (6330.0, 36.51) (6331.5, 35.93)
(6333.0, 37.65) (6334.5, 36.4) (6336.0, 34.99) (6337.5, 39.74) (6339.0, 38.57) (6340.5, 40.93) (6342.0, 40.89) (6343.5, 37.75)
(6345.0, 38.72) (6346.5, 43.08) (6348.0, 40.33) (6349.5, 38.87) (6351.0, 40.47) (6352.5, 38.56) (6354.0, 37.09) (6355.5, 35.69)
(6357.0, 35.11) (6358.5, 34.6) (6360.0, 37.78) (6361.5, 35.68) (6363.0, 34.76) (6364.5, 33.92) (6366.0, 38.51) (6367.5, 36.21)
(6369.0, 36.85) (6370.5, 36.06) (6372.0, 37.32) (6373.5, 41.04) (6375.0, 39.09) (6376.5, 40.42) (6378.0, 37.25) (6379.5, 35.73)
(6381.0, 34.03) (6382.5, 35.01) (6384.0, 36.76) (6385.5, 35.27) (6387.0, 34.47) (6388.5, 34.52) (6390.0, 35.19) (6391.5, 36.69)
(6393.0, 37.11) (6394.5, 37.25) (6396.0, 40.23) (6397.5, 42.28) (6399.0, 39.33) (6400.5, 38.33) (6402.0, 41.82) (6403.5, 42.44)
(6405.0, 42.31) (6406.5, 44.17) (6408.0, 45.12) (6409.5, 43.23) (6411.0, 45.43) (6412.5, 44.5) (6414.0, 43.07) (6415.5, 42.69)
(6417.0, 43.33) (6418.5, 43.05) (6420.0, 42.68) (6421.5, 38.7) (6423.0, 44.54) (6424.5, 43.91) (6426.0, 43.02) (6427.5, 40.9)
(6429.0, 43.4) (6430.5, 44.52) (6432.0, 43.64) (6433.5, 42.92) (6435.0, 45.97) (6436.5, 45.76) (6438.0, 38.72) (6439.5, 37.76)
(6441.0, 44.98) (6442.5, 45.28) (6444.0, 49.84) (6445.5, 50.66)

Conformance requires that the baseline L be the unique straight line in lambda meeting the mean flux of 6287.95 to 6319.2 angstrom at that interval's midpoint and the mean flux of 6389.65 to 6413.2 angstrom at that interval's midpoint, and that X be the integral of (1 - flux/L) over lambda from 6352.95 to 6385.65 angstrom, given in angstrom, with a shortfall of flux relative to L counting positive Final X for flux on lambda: 1.3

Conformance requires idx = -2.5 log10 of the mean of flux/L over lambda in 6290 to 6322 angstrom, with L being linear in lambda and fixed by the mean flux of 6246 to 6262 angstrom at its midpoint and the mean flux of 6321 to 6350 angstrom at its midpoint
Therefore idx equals 0.02 mag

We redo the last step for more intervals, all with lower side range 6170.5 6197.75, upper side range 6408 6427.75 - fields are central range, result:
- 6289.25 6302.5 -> 0.15 mag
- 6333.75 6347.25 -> -0.04 mag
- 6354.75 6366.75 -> 0.09 mag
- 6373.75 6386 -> 0.10 mag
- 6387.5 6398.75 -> 0.10 mag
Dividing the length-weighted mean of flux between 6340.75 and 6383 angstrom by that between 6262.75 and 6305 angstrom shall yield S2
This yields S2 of 1.29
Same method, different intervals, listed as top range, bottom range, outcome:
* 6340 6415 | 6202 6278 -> 1.57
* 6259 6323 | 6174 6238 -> 1.24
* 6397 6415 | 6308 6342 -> 1.19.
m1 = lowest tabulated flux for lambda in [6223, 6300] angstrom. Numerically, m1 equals 20.17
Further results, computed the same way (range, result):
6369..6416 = 34.03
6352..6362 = 34.6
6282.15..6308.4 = 27.07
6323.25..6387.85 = 33.92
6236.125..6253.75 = 21.16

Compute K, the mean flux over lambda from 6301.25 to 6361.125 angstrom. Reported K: 36.3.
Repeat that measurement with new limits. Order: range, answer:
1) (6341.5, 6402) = 37.5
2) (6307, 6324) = 34.6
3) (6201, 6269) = 24.1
